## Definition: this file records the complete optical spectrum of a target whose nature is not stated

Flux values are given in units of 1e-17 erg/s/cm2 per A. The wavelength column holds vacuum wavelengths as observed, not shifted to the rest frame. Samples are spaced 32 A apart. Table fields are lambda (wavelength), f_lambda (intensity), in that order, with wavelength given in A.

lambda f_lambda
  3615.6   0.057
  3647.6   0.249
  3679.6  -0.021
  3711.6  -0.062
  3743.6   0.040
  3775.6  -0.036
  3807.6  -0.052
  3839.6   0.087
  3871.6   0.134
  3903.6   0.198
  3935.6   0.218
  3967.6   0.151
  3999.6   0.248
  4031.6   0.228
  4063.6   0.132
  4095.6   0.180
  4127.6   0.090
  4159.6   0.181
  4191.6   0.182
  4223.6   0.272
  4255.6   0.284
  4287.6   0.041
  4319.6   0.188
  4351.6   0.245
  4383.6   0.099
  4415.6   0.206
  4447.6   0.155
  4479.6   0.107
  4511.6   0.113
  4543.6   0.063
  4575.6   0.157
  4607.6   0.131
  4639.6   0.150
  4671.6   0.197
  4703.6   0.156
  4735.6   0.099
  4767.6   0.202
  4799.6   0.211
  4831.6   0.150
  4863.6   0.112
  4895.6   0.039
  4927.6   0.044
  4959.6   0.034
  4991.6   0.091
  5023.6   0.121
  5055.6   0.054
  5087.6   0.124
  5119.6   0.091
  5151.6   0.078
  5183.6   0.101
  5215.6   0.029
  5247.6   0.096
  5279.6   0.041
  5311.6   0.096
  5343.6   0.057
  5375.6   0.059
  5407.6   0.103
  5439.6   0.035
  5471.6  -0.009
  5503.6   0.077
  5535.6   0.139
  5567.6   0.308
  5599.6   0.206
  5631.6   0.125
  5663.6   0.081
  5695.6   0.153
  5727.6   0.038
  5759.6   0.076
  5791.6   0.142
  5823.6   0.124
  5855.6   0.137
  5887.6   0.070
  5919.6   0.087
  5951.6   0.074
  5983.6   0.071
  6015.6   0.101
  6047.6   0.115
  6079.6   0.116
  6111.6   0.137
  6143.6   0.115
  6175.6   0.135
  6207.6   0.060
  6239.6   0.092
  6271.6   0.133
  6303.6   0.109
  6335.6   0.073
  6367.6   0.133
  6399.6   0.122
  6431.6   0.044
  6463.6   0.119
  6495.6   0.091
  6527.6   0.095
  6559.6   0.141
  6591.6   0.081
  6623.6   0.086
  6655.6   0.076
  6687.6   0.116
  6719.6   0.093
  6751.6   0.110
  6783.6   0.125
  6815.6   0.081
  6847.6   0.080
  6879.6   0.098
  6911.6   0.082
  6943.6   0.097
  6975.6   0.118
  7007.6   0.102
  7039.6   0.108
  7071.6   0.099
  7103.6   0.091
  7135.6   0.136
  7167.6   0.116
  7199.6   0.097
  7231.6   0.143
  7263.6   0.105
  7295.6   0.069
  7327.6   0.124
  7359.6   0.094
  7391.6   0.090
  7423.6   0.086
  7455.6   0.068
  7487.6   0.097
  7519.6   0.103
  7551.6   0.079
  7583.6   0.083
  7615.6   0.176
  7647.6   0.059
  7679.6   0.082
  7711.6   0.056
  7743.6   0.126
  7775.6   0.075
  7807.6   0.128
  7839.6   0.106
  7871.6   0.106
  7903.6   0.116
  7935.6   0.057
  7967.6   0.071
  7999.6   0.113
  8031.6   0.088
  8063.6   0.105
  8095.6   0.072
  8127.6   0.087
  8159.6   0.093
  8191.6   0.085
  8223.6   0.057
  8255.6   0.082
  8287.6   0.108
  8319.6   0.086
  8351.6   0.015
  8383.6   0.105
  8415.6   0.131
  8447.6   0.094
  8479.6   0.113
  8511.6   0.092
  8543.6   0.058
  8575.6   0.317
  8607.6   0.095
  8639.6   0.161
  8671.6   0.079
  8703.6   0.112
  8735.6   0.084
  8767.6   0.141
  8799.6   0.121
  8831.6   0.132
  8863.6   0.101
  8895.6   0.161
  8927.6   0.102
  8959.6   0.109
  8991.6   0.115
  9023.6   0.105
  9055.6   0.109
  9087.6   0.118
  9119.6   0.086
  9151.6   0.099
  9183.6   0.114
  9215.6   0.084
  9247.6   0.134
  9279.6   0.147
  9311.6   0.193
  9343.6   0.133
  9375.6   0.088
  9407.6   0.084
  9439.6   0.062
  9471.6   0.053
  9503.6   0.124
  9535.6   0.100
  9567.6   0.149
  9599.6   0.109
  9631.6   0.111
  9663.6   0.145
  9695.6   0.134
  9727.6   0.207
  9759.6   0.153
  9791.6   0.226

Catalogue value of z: 1.299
